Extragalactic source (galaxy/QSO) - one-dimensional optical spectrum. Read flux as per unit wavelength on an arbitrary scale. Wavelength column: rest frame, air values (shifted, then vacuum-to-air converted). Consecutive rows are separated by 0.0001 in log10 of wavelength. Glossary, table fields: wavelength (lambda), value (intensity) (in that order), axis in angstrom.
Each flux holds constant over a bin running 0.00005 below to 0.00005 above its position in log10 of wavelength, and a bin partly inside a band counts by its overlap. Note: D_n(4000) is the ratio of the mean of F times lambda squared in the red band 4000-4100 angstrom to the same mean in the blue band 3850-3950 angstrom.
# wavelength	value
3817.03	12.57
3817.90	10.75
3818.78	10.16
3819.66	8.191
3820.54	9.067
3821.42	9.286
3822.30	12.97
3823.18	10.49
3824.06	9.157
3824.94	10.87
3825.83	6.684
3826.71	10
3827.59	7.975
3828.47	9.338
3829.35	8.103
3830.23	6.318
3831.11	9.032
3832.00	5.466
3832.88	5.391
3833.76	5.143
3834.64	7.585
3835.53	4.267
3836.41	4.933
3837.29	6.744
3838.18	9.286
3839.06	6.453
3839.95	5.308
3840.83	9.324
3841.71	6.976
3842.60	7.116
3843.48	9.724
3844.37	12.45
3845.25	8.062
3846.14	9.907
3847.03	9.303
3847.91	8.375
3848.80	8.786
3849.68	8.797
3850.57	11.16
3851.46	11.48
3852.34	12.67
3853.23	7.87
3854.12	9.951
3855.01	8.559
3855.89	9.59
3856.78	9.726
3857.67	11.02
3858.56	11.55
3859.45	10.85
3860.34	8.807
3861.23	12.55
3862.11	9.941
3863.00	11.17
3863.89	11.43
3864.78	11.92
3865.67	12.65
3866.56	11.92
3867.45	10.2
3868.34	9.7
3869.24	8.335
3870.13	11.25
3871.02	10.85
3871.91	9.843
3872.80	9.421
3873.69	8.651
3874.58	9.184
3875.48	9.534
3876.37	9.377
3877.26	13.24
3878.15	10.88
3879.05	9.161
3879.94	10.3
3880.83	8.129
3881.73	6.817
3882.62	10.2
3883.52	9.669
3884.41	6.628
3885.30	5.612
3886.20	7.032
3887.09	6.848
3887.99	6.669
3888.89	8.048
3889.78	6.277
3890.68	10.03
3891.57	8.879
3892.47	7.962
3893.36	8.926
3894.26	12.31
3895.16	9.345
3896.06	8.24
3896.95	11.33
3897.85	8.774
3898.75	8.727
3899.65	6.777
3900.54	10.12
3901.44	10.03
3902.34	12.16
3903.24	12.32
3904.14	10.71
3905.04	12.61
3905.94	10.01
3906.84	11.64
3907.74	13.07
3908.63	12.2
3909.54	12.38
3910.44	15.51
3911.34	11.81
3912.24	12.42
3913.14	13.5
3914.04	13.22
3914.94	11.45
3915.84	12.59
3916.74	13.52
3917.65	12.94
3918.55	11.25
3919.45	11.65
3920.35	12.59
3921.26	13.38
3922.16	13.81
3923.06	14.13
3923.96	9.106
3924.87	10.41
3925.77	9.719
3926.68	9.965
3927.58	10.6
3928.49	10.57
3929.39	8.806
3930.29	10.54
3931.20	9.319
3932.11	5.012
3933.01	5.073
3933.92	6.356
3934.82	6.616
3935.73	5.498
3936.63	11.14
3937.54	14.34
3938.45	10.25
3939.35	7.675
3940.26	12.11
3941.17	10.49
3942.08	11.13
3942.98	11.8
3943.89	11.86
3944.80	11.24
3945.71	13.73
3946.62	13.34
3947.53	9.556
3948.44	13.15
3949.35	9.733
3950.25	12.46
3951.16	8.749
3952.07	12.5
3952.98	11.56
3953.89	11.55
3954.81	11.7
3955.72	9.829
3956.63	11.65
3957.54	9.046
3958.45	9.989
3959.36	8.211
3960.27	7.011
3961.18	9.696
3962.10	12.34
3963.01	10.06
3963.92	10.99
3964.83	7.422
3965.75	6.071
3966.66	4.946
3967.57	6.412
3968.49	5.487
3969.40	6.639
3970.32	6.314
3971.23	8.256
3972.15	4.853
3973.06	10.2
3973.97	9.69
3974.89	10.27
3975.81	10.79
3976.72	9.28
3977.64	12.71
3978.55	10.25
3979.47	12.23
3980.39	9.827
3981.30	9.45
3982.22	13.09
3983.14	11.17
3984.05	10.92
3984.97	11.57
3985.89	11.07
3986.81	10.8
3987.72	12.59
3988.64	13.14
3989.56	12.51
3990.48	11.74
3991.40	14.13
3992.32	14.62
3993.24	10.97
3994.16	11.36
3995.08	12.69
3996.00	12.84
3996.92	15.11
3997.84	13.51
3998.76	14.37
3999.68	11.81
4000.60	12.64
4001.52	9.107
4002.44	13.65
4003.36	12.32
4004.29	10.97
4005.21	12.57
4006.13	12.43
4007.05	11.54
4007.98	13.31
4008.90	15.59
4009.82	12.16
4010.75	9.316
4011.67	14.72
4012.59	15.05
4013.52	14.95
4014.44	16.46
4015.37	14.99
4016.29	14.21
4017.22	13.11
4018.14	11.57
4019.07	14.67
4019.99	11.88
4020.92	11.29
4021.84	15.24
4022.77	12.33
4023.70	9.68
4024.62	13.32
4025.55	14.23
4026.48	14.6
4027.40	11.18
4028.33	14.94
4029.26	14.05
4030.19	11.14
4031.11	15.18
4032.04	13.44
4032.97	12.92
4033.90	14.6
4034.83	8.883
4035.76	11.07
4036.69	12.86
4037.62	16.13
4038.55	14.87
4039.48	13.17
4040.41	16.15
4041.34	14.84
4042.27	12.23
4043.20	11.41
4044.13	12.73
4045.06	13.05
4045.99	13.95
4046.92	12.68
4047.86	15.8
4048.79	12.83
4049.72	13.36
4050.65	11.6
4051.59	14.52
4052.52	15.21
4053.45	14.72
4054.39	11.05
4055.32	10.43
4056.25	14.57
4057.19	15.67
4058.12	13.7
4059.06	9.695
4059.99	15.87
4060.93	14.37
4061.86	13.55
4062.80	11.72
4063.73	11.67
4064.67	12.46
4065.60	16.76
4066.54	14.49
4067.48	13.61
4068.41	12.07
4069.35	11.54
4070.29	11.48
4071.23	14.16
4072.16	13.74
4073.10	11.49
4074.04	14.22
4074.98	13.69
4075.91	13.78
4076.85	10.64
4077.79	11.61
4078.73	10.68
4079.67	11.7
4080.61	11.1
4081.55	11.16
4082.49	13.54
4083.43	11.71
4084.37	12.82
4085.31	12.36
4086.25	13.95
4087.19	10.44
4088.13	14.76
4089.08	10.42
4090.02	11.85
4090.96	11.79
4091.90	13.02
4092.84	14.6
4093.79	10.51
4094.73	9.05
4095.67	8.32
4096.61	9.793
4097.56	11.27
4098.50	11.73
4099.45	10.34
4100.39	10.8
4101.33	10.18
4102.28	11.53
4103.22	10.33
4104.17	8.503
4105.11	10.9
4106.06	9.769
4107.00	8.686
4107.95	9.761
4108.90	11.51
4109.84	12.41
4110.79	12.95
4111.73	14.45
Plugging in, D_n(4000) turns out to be 1.33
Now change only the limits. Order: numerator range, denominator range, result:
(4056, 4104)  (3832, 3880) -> 1.46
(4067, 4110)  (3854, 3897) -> 1.35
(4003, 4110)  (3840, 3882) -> 1.40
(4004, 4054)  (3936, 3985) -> 1.37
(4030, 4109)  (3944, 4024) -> 1.14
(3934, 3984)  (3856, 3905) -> 1.07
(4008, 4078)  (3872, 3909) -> 1.52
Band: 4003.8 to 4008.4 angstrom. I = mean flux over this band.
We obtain 12.1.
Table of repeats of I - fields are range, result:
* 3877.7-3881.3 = 9.6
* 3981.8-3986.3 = 11.6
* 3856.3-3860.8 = 10.4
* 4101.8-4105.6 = 10.3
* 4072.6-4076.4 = 13.3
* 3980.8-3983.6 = 11.2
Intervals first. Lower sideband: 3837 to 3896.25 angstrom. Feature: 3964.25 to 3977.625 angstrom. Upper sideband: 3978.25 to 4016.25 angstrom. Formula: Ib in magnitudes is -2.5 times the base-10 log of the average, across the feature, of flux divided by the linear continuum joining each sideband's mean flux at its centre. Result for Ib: 0.46 mag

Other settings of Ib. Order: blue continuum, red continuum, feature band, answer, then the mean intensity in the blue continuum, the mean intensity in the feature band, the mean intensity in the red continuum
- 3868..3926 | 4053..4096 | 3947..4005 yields 0.070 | 10.4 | 10.6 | 12.5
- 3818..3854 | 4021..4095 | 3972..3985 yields 0.085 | 8.54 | 10.5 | 12.9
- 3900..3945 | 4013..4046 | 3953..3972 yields 0.339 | 11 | 8.68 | 13.4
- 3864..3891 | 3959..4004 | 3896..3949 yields -0.115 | 9.3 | 10.9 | 10.6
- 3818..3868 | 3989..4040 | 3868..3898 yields 0.116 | 9.16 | 9.04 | 13.1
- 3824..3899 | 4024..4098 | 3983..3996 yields -0.061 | 9.04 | 12.1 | 12.8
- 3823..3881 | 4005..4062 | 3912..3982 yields 0.117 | 9.25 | 10.2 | 13.4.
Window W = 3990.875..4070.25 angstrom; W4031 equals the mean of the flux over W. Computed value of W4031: 13.2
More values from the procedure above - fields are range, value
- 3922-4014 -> 10.7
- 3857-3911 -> 10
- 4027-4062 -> 13.4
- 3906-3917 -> 12.7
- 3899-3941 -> 10.9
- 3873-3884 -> 9.58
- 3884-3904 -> 8.81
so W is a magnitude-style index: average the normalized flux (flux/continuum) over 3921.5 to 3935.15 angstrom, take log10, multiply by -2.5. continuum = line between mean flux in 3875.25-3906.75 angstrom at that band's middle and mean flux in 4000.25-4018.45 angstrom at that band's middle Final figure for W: 0.11 mag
